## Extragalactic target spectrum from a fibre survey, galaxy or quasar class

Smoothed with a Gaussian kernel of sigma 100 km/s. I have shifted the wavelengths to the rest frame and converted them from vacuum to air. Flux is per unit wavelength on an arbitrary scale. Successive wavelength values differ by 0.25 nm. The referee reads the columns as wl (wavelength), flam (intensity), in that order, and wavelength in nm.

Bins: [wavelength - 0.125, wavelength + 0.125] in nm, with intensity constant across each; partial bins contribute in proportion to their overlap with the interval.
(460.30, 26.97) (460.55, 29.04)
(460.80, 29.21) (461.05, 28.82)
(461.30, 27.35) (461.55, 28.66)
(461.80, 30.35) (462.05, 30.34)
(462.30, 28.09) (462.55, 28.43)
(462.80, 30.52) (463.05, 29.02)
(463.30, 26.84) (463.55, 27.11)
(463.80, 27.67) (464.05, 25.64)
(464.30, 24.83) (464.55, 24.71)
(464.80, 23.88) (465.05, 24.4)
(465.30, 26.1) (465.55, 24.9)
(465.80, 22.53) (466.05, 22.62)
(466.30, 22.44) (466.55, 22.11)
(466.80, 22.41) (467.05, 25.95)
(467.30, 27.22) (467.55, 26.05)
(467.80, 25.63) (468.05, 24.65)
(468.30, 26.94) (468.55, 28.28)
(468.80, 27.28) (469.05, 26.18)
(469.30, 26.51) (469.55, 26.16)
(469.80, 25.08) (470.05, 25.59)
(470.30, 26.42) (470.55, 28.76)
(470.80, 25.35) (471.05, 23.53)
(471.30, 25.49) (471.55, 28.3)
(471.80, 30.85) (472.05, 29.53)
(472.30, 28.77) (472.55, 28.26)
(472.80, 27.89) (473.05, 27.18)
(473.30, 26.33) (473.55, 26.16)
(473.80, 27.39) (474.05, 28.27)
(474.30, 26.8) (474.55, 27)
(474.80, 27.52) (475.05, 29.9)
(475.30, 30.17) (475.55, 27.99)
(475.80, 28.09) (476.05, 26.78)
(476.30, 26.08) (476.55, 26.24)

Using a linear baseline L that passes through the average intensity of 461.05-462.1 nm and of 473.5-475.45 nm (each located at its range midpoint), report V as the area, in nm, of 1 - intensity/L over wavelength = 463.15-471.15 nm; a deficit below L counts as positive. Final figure 0.88 nm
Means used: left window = 29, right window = 28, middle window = 25.4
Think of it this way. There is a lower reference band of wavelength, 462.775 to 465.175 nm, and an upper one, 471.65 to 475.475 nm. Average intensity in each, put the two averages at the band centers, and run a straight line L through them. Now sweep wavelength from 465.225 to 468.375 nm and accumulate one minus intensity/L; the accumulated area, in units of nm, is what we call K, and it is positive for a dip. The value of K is 0.27 nm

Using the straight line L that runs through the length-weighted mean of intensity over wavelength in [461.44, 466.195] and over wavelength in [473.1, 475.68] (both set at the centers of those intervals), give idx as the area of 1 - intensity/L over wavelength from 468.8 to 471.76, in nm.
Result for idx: 0.11 nm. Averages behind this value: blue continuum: 26.6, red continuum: 27.7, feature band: 26.3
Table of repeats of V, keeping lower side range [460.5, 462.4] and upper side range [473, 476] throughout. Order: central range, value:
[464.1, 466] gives 0.278 nm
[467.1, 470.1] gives 0.211 nm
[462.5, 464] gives 0.036 nm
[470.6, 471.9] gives 0.060 nm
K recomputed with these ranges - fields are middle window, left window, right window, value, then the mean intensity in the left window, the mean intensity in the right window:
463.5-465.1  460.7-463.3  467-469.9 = 0.149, 29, 26.3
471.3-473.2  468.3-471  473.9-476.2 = -0.085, 26.5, 28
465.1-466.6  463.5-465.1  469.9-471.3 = 0.116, 25.4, 25.9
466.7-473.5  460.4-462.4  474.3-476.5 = 0.373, 29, 27.8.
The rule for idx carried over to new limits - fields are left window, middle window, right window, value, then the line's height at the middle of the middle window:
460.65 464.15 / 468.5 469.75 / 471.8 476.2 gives 0.07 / 28.2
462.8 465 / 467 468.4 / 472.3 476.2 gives 0.04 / 26.9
